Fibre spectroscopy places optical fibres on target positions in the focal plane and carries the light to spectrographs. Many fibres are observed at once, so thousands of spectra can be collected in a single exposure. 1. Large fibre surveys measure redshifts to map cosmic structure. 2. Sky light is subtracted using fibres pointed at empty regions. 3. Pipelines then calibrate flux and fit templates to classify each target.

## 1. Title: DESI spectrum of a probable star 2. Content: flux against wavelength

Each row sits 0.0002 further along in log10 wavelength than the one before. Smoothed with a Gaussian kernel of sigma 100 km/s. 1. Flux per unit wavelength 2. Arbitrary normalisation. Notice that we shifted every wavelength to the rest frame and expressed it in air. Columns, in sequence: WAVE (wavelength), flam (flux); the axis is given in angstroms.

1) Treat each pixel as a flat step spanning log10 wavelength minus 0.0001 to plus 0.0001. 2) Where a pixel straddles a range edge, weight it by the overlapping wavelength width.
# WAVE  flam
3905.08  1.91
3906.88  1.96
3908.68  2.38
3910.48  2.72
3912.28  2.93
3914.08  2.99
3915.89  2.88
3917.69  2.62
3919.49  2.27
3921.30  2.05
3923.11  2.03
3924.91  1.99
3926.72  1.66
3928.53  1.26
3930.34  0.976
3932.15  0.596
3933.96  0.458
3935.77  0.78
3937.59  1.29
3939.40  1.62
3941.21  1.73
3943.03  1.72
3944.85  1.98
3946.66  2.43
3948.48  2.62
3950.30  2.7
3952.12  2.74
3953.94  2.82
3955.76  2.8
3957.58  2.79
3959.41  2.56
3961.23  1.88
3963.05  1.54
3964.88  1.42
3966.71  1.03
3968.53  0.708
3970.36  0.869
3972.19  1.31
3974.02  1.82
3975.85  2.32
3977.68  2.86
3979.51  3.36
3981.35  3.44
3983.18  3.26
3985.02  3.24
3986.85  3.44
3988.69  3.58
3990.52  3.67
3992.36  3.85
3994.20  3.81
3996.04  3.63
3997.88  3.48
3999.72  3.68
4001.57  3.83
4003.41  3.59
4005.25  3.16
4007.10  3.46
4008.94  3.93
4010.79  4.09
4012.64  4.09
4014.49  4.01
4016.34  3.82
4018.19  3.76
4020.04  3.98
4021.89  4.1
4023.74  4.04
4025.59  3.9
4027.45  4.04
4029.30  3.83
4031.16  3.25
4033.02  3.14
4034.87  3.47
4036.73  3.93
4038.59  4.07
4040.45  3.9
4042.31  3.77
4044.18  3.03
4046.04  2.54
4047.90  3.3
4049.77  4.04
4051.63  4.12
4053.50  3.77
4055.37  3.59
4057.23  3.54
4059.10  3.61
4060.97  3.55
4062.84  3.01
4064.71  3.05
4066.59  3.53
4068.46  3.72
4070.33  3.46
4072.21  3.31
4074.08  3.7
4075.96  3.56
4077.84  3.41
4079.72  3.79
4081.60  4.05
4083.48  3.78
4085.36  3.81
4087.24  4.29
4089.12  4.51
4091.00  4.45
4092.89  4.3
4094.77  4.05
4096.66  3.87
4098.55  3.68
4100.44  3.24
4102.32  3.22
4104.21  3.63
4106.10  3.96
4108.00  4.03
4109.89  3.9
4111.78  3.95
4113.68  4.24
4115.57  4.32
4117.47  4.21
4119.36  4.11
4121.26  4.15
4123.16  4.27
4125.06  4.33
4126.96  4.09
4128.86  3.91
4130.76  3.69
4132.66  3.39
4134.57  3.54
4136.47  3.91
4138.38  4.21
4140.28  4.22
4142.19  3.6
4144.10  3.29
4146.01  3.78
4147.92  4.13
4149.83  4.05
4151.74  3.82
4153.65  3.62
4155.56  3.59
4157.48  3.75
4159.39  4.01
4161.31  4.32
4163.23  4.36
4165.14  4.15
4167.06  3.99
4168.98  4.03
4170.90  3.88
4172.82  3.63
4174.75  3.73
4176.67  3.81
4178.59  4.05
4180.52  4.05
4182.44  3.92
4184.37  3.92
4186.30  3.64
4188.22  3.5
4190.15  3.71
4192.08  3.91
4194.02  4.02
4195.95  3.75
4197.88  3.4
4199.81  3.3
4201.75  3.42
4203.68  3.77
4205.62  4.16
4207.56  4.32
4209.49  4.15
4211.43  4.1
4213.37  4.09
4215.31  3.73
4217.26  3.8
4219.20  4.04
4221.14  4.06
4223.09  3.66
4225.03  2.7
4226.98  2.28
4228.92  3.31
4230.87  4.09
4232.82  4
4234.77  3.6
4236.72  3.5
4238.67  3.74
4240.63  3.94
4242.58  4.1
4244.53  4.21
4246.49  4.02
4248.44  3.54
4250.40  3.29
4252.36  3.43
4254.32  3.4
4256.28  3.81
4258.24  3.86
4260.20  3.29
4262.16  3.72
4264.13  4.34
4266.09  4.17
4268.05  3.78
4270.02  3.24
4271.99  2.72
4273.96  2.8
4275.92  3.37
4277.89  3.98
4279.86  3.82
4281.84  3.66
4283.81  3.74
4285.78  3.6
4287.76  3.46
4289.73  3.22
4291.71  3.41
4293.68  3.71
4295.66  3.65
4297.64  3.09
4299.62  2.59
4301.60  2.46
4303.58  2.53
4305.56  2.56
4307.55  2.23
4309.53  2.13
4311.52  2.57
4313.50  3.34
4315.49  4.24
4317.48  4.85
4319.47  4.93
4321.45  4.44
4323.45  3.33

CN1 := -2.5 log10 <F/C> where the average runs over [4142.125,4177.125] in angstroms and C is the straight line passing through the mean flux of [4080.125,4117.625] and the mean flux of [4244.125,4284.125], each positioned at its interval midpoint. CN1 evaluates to -0.011 mag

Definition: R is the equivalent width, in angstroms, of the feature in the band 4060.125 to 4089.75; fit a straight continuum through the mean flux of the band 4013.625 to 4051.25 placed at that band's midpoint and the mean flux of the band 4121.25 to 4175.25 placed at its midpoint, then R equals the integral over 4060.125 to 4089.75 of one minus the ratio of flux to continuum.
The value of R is 1.01 angstroms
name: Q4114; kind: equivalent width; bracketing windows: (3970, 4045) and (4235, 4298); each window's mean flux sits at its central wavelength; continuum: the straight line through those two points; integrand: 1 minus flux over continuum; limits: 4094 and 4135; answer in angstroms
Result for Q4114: -4.2 angstroms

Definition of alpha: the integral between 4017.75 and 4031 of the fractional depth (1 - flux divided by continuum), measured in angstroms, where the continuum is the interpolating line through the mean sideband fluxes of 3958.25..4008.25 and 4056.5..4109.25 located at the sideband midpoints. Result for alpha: -3.14 angstroms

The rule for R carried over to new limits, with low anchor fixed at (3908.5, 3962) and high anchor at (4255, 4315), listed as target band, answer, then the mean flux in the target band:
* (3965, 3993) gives -3.8 angstroms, 2.54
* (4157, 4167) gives -4.4 angstroms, 4.13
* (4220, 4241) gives -2.8 angstroms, 3.53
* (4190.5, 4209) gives -4.9 angstroms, 3.79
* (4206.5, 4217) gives -3.5 angstroms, 4.06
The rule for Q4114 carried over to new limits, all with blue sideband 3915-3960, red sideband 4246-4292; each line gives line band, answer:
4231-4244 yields -1.6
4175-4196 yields -4.5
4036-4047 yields -4.7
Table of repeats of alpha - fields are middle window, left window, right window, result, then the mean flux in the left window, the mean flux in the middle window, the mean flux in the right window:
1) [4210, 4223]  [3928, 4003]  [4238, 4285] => -1.8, 2.36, 3.95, 3.66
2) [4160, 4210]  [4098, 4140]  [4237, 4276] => -1.2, 3.92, 3.88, 3.64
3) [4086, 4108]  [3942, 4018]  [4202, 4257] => -4.4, 2.87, 3.93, 3.74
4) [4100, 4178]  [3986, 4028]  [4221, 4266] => -4.3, 3.78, 3.91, 3.65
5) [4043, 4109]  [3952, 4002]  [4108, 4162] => -3.7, 2.7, 3.67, 3.94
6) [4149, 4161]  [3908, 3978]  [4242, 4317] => -4.1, 1.94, 3.83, 3.4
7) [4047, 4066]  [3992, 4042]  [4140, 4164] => 1.2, 3.77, 3.56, 3.87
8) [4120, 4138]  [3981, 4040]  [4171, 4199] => -0.8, 3.71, 3.93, 3.79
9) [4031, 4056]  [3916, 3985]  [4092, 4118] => -3.5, 1.98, 3.57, 3.89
